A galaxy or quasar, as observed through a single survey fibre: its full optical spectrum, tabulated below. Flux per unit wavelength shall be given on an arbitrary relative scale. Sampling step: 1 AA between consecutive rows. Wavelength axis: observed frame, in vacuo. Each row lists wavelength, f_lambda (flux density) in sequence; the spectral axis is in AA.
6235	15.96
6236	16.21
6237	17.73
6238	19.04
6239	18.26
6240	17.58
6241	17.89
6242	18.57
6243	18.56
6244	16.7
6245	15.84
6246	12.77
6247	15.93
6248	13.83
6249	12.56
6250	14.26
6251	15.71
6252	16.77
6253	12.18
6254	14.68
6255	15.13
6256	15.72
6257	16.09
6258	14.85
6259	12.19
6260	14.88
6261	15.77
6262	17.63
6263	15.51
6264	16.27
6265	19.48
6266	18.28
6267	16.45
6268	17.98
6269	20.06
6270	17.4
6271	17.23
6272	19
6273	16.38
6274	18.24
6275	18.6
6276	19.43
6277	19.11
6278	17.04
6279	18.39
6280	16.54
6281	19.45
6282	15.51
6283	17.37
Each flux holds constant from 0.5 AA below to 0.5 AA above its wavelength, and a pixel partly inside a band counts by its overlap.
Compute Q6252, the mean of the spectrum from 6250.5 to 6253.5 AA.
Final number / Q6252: 14.9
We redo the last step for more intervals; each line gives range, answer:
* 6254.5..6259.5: 14.8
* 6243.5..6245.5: 16.3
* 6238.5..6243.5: 18.2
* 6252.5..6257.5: 14.8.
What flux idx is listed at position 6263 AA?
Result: 15.51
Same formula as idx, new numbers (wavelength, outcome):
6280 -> 16.54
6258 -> 14.85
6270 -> 17.4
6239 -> 18.26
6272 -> 19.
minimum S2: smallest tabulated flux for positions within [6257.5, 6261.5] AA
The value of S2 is 12.19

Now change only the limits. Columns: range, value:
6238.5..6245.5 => 15.84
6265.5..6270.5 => 16.45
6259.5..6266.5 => 14.88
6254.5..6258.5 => 14.85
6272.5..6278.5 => 16.38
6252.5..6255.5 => 12.18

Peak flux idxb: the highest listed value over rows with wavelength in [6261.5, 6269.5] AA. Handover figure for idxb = 20.06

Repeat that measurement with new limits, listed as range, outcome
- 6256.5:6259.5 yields 16.09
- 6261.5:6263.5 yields 17.63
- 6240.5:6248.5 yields 18.57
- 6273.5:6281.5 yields 19.45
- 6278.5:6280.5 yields 18.39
